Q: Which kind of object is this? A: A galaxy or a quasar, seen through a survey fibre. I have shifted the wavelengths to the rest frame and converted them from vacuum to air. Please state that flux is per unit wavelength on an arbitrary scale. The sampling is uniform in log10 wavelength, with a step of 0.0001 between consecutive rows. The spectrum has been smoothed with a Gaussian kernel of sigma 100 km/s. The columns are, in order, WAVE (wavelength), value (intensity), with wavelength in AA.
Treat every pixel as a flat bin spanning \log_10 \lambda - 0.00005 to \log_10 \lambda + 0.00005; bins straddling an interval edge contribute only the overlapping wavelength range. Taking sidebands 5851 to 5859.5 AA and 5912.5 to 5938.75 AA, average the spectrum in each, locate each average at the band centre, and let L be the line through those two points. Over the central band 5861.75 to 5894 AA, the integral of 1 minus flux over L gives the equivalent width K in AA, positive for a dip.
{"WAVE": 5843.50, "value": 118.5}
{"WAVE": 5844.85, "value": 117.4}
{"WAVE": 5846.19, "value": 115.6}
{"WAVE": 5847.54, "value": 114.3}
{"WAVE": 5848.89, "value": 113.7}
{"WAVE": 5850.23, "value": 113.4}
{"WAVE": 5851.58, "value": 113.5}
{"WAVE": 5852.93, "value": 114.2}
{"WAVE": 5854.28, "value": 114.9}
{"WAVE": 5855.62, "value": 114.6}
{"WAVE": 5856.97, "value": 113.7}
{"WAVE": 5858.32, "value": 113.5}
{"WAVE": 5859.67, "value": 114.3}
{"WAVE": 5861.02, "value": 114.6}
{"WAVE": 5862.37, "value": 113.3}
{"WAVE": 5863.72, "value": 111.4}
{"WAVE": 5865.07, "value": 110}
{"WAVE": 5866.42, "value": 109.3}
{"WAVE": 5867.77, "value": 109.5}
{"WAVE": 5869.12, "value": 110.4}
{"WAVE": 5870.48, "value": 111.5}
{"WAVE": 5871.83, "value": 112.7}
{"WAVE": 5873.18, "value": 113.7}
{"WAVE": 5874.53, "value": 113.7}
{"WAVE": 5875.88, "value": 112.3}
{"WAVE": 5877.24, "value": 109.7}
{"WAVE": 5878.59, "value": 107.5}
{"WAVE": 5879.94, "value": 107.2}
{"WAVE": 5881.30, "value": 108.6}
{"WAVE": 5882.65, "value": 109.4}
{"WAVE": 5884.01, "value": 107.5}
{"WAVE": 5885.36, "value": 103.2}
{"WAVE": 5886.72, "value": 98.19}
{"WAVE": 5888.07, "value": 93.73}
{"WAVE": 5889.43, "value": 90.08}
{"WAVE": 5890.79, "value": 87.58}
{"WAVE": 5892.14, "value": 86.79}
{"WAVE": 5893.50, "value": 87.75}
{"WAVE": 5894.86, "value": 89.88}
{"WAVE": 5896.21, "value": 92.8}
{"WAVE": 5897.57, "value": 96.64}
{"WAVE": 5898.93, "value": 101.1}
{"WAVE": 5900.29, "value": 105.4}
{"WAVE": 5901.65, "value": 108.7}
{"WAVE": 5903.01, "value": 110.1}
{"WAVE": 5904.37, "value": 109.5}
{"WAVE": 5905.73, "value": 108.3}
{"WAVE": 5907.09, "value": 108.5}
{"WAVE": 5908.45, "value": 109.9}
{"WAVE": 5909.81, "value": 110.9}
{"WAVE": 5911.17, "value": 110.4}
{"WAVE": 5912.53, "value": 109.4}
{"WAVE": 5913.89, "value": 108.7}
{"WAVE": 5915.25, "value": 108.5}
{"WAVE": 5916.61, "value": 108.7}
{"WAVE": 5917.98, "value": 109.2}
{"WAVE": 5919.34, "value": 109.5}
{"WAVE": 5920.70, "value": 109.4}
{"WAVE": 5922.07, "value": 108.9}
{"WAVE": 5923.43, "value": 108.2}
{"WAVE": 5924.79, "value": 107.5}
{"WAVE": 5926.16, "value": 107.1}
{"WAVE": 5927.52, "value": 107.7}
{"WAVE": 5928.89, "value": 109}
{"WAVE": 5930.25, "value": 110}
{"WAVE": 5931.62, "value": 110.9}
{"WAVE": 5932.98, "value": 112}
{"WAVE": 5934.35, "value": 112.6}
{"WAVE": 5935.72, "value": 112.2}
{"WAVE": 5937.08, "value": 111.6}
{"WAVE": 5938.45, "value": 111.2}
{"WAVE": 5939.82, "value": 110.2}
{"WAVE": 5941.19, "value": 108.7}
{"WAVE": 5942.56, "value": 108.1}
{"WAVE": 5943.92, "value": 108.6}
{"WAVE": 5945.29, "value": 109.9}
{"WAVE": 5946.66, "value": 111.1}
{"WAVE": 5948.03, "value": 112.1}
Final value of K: 2.1 AA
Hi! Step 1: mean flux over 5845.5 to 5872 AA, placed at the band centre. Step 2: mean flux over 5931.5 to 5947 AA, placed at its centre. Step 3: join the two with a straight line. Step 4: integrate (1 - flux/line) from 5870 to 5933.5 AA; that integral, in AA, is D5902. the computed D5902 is 3.41 AA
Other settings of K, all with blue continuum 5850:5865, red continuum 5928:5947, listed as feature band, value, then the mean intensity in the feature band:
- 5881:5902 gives 2.7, 97.6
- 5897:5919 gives 0.7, 108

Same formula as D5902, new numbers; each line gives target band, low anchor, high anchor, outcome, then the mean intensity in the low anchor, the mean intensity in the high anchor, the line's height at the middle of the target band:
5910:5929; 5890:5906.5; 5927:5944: -0.6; 98.7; 110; 105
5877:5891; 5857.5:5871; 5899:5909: 1.0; 112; 108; 110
